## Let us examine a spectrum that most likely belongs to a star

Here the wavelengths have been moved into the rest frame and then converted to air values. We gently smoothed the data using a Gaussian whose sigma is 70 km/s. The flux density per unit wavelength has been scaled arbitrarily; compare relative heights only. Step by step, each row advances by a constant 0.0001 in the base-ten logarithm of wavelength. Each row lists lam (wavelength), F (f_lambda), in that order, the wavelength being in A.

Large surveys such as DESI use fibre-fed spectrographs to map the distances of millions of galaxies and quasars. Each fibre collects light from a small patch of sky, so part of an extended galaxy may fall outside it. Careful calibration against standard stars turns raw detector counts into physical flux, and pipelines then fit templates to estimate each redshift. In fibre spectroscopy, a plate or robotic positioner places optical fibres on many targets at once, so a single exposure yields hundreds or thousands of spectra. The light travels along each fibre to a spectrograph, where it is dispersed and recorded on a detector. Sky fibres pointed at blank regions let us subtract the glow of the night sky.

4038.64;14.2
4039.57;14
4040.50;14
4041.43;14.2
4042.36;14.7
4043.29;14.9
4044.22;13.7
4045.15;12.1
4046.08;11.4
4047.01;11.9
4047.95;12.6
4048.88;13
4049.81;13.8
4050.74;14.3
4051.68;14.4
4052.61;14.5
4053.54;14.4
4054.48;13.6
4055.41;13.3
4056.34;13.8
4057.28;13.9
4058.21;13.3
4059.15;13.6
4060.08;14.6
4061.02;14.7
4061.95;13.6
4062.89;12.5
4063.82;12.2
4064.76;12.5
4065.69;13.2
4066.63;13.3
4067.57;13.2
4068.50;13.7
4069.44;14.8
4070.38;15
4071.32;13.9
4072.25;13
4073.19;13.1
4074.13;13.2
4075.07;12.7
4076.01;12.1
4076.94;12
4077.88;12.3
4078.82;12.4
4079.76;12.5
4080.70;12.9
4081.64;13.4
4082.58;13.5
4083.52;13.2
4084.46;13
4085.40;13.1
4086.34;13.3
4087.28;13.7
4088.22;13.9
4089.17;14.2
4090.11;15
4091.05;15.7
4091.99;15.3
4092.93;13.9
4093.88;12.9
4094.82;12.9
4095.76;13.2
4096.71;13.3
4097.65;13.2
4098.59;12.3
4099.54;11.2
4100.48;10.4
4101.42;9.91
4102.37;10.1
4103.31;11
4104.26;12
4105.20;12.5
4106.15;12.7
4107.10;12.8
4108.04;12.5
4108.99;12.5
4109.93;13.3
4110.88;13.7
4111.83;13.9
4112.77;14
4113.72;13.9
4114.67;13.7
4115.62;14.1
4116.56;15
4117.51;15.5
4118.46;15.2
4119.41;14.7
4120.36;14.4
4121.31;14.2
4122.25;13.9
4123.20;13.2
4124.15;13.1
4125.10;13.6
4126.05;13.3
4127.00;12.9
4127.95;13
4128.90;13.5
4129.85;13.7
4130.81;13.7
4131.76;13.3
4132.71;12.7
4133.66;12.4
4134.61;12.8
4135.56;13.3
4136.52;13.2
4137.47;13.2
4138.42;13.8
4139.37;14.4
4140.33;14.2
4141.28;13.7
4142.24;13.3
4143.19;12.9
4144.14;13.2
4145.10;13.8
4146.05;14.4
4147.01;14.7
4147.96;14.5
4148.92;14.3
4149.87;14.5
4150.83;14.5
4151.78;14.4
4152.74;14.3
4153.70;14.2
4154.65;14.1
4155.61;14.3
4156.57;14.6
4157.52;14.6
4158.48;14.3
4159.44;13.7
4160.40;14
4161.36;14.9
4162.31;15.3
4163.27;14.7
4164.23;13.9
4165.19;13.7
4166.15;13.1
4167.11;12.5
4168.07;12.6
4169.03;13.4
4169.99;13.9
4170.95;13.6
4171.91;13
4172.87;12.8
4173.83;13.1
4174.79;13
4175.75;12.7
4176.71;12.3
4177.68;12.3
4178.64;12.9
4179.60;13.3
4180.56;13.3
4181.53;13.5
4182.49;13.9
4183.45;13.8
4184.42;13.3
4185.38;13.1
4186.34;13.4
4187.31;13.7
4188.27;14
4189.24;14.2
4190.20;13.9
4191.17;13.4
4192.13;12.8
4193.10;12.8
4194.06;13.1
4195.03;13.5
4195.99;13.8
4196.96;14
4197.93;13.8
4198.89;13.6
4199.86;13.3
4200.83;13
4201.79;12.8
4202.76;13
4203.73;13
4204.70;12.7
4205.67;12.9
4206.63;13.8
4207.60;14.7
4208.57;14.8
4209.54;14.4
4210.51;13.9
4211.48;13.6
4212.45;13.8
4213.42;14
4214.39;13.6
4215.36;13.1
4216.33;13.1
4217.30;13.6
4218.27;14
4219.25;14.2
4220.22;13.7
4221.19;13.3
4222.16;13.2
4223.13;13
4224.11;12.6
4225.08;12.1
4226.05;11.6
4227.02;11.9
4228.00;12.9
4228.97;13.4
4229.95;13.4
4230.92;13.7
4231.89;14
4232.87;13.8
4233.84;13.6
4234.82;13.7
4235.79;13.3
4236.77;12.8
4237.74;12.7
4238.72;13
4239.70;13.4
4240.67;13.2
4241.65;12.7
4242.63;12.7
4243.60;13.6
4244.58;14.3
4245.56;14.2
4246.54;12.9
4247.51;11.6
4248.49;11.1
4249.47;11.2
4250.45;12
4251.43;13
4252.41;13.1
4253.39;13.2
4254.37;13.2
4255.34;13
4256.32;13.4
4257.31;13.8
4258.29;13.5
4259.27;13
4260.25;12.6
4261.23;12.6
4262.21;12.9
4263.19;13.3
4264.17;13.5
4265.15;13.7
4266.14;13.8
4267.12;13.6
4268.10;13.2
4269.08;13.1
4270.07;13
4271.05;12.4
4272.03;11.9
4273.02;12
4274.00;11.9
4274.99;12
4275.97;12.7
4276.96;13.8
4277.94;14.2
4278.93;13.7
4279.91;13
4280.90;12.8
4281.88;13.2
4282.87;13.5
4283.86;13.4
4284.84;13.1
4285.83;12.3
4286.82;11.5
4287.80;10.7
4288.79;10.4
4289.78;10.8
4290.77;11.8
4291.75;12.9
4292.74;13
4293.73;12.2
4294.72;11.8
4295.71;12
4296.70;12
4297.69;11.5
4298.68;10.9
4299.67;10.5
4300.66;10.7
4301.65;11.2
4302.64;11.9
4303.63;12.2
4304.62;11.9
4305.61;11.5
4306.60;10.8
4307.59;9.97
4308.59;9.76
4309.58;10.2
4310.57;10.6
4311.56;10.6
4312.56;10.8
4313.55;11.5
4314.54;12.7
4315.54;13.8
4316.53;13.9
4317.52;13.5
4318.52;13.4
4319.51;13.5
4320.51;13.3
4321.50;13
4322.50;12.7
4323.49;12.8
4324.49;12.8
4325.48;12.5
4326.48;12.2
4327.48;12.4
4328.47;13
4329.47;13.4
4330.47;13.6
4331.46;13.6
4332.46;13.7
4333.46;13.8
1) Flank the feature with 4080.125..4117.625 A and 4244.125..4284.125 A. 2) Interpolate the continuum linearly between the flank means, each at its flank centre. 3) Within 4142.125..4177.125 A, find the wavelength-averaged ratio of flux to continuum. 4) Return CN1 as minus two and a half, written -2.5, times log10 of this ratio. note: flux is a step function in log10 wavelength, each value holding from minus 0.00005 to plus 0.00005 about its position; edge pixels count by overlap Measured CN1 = -0.06 mag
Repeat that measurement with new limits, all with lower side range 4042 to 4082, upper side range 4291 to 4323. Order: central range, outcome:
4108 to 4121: -0.08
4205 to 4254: -0.07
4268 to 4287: -0.07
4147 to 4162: -0.13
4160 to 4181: -0.06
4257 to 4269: -0.10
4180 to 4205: -0.07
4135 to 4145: -0.05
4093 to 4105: 0.10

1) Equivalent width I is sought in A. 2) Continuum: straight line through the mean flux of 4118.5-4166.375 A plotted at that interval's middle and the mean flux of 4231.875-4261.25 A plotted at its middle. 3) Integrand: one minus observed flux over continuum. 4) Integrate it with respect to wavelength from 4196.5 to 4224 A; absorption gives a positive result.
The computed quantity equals -0.5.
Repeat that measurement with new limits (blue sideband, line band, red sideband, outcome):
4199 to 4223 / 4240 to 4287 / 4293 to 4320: -1.6 A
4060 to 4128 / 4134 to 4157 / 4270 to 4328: -1.7 A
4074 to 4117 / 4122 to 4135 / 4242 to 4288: -0.2 A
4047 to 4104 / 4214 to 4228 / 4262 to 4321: -0.6 A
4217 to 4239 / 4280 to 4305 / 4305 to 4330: 1.1 A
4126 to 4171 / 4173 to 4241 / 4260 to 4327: -0.8 A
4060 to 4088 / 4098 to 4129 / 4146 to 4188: 0.8 A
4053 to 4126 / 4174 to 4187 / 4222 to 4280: 0.0 A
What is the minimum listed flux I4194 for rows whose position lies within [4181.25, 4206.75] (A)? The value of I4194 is 12.7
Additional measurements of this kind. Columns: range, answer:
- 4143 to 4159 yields 12.9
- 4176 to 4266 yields 11.1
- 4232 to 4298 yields 10.4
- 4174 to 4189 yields 12.3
